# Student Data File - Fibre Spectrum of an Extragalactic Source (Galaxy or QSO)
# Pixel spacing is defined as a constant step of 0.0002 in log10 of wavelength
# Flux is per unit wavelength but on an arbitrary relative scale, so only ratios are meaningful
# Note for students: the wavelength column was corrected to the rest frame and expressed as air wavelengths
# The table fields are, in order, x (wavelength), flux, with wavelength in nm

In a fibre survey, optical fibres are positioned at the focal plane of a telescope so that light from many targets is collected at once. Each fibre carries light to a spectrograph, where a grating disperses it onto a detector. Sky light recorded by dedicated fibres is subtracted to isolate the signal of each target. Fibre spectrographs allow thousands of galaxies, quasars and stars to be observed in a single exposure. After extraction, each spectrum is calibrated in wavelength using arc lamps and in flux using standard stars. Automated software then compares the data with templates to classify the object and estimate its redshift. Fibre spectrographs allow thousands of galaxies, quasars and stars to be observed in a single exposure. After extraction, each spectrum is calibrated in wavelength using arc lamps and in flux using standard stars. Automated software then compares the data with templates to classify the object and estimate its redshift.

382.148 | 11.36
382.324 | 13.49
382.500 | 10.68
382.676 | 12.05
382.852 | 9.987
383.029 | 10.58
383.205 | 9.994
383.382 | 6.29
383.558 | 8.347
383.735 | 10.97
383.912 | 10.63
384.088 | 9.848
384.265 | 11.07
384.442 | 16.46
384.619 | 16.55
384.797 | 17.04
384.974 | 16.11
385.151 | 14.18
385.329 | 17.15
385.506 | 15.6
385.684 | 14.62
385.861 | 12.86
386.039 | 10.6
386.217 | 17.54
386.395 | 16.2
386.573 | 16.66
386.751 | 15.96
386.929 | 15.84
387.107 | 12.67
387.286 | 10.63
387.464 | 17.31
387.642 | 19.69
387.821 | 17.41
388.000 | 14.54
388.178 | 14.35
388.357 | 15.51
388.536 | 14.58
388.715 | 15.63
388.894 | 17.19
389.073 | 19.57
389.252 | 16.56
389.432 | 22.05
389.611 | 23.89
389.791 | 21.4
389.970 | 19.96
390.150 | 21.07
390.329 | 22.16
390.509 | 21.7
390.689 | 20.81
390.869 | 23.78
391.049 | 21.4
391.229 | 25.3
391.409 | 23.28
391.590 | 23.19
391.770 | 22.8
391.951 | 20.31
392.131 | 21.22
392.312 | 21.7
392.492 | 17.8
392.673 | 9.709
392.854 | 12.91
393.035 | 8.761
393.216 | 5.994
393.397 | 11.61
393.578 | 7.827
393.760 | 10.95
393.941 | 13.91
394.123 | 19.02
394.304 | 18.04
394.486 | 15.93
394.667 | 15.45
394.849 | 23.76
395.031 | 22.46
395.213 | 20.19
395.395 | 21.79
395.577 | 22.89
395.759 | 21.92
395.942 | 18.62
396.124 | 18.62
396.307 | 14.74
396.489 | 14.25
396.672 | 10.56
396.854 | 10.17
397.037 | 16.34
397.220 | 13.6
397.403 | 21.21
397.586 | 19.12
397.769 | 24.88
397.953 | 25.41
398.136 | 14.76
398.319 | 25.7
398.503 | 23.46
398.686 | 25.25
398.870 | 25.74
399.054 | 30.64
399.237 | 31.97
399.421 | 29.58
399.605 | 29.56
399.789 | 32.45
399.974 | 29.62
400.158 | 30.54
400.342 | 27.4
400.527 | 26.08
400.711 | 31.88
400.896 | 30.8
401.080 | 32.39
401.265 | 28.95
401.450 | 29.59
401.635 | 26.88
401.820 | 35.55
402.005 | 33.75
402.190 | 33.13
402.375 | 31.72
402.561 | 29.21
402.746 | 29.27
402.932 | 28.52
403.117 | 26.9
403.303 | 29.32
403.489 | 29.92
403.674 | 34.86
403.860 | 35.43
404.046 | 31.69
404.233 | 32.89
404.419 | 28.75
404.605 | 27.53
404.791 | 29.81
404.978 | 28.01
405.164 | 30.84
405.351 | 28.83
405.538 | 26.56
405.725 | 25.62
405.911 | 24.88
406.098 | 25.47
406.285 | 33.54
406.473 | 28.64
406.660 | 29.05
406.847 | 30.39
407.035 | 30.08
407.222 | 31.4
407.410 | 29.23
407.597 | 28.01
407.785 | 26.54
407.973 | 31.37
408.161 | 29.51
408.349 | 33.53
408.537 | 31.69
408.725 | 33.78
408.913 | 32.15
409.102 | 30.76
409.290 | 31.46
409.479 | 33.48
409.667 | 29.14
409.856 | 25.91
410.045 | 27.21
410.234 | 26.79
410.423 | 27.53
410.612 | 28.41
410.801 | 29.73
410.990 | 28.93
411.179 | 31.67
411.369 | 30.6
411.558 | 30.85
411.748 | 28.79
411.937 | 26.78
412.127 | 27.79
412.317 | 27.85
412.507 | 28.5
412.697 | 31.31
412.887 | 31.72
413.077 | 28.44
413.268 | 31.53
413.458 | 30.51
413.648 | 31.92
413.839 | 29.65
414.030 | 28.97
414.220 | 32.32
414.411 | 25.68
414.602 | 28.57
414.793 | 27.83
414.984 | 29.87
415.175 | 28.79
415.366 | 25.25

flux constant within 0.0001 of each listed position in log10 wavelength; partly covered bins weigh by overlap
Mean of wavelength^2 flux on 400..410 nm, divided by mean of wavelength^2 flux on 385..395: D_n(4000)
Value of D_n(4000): 1.89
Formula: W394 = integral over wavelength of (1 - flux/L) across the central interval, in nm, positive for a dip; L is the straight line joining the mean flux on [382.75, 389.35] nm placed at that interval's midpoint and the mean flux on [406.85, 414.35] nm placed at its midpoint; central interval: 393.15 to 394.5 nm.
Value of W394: 0.45 nm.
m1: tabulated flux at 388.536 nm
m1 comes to 14.58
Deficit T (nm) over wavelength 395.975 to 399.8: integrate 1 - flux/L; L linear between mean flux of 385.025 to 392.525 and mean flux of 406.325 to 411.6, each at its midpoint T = 0.35 nm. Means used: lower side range 18.3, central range 21.6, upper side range 29.9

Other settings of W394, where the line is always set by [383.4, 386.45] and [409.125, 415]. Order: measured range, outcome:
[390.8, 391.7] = -0.31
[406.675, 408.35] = -0.19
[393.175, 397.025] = 0.65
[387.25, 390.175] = -0.35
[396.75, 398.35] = 0.18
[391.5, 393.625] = 0.29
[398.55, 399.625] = -0.33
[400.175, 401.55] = -0.40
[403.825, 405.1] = -0.28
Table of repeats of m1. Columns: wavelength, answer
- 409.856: 25.91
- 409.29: 31.46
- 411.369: 30.6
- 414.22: 32.32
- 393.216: 5.994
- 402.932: 28.52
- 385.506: 15.6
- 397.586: 19.12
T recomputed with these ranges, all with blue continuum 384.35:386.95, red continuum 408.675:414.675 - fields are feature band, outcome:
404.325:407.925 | -0.27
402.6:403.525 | -0.14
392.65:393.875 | 0.62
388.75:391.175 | -0.40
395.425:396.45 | 0.09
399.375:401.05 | -0.46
